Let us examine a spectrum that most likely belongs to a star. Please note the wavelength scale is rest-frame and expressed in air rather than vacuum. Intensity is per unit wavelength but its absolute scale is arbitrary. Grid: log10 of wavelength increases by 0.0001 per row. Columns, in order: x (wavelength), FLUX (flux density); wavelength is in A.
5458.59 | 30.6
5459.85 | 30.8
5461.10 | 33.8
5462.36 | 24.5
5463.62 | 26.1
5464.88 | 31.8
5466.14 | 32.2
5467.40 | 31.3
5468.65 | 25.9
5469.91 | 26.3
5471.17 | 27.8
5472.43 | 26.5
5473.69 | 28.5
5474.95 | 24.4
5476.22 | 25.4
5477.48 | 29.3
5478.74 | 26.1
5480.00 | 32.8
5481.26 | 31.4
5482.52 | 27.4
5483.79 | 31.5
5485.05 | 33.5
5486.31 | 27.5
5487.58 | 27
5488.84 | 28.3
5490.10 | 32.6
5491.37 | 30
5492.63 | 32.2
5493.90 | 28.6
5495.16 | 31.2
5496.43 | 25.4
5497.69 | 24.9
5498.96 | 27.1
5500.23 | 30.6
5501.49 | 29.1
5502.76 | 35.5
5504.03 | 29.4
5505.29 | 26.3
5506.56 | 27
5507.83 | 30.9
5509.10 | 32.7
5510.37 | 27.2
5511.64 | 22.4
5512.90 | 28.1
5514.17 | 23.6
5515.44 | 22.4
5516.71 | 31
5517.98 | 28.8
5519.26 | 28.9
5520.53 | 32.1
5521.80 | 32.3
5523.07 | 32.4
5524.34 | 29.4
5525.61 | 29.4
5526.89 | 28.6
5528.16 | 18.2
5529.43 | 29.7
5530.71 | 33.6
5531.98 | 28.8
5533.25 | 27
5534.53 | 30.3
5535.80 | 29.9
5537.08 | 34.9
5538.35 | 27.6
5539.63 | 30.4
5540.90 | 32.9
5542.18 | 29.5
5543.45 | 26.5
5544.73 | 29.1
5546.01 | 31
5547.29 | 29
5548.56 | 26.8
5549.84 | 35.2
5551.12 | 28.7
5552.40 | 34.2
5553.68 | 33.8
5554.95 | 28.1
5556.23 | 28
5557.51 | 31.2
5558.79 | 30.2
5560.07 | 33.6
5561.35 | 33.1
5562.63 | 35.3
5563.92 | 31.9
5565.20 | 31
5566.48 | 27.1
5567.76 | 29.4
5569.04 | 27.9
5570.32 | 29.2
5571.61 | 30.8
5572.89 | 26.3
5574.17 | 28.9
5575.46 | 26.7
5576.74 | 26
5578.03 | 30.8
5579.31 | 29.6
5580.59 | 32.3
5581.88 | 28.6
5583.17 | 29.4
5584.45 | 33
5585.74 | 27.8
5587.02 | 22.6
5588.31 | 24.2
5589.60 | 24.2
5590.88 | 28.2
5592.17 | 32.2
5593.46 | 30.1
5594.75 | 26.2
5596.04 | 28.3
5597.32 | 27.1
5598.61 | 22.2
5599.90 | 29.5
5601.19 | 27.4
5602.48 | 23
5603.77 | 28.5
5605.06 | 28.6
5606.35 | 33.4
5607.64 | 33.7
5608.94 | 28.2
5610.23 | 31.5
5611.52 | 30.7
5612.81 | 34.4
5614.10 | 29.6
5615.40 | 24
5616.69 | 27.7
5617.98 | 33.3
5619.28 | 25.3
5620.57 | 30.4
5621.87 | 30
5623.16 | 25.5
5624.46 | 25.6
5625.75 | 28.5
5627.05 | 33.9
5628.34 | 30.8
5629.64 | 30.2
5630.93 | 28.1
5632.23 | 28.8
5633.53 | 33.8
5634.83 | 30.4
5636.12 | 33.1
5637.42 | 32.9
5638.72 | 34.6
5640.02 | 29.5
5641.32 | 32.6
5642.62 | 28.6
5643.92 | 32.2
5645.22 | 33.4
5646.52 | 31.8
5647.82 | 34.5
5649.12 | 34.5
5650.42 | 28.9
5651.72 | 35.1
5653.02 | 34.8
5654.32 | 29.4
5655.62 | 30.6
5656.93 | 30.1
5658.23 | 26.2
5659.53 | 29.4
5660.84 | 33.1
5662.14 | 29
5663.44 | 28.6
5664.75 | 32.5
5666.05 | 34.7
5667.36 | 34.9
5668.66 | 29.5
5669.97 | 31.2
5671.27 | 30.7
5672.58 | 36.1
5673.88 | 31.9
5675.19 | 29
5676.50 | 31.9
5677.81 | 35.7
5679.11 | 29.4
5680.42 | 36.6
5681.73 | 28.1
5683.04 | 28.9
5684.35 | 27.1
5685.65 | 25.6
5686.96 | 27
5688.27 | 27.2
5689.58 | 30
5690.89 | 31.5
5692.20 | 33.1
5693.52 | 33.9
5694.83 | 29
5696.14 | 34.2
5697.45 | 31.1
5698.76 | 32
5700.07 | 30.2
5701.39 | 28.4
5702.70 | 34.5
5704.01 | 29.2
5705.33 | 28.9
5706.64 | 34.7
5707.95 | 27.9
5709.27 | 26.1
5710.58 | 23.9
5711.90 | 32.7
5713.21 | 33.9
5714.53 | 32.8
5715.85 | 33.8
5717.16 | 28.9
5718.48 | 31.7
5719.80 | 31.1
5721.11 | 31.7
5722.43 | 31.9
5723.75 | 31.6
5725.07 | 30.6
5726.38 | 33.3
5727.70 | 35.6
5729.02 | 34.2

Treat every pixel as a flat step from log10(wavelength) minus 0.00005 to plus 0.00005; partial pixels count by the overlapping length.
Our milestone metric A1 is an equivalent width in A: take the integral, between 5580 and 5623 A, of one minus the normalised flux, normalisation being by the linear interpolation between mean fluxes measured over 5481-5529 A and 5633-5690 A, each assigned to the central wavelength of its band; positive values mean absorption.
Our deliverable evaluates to 2.4 A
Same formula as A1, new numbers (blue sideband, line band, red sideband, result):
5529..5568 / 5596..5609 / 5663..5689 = 1.1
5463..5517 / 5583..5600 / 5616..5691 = 1.4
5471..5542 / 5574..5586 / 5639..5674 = 0.4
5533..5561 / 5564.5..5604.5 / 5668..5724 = 3.3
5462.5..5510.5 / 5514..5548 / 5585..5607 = -1.1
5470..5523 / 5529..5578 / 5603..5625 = -1.8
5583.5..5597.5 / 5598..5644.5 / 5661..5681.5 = -0.6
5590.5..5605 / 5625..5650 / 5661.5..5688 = -2.0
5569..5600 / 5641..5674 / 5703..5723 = -2.4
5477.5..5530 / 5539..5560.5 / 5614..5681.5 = -0.7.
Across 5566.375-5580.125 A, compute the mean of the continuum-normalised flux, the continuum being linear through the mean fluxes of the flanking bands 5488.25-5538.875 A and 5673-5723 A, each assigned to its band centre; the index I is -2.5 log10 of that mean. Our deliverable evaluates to 0.04 mag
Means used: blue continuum 29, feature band 28.5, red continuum 30.7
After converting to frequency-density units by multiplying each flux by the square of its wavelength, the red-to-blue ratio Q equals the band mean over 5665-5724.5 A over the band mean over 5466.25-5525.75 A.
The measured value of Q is 1.16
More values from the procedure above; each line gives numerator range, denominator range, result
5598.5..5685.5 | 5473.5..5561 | 1.09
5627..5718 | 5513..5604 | 1.11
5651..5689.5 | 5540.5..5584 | 1.07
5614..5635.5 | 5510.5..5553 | 1.03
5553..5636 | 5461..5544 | 1.05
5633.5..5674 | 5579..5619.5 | 1.13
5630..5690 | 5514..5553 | 1.10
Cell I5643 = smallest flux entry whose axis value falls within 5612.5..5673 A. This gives 24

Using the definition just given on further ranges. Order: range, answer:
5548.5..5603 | 22.2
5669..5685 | 27.1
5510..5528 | 22.4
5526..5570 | 18.2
